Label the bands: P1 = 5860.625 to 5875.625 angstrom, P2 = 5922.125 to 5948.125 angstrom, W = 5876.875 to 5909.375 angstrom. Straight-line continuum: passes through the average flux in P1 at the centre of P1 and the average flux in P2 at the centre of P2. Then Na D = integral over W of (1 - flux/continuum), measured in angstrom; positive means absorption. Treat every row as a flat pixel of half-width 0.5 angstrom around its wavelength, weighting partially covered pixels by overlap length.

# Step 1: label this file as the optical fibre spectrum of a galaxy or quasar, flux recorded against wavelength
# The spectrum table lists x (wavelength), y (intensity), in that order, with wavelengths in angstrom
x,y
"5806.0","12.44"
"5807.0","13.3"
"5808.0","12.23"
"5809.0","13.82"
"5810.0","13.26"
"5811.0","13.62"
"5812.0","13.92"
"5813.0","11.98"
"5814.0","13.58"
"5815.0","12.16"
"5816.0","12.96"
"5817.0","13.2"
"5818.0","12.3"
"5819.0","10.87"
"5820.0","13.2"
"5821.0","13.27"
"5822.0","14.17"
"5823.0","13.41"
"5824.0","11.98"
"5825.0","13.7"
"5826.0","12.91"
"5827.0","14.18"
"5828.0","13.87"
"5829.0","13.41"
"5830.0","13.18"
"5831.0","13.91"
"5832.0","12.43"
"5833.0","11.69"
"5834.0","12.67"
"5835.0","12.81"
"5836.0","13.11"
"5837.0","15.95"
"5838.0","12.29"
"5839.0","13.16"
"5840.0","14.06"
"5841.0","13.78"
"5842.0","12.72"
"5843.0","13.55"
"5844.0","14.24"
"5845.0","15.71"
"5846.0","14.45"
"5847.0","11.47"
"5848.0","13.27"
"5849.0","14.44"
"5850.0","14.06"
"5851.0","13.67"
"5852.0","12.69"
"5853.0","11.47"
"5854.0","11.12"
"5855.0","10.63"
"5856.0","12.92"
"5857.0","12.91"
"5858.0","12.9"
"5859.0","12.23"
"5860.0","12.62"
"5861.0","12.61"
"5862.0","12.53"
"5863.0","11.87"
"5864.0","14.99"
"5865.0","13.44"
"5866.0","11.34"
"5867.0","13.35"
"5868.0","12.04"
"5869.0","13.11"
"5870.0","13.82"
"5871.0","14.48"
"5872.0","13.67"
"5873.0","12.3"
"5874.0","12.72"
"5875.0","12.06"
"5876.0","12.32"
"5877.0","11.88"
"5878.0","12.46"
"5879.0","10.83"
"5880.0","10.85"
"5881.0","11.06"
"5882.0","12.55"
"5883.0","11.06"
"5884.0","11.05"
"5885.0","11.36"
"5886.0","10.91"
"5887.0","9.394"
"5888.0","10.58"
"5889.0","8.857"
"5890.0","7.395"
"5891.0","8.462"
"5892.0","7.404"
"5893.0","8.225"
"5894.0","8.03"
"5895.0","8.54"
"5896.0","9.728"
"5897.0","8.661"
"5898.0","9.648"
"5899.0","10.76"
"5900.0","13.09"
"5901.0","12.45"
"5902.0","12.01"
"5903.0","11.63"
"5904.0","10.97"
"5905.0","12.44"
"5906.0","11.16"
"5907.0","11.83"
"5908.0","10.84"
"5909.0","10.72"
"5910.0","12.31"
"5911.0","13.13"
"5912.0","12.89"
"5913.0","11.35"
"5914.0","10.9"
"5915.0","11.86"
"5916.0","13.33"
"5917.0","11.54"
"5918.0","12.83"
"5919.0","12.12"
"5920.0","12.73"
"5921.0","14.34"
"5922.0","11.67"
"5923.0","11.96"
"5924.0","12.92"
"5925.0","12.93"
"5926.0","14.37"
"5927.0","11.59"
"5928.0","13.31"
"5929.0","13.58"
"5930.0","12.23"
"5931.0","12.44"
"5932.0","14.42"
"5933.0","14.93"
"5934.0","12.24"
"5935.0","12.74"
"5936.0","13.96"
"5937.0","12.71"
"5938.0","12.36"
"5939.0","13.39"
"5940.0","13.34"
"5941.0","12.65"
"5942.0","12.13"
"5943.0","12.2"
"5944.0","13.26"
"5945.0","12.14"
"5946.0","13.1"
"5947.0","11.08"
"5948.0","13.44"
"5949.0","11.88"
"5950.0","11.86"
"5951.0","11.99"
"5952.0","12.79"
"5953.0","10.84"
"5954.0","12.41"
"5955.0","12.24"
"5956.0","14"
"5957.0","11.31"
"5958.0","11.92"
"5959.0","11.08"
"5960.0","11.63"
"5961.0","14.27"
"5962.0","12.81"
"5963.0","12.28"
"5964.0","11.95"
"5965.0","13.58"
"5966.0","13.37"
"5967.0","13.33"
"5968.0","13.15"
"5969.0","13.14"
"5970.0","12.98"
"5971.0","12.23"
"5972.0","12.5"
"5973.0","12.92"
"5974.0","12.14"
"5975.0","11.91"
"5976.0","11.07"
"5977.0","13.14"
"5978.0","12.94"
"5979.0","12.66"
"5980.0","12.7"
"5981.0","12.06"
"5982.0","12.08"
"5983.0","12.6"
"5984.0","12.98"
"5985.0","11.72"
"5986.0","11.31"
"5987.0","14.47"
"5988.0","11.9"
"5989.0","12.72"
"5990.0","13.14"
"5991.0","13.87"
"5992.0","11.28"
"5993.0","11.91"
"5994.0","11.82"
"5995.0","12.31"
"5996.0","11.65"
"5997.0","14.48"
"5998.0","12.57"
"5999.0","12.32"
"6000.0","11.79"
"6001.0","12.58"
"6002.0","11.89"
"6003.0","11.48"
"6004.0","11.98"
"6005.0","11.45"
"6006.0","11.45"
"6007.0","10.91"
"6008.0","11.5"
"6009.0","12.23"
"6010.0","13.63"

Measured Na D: 6.11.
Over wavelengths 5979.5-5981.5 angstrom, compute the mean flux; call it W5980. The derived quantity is 12.4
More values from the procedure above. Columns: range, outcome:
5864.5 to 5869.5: 12.7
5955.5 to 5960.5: 12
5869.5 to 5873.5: 13.6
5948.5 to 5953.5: 11.9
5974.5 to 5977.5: 12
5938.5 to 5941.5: 13.1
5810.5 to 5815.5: 13.1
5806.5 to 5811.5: 13.2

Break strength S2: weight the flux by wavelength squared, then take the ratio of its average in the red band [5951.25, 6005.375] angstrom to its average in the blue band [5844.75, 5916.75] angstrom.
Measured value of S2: 1.10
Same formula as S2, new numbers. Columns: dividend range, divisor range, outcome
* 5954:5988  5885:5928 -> 1.15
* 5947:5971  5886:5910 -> 1.25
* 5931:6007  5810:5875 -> 1.00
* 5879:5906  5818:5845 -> 0.79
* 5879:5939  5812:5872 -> 0.90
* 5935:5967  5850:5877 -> 1.02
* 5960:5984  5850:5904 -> 1.14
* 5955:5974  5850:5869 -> 1.04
